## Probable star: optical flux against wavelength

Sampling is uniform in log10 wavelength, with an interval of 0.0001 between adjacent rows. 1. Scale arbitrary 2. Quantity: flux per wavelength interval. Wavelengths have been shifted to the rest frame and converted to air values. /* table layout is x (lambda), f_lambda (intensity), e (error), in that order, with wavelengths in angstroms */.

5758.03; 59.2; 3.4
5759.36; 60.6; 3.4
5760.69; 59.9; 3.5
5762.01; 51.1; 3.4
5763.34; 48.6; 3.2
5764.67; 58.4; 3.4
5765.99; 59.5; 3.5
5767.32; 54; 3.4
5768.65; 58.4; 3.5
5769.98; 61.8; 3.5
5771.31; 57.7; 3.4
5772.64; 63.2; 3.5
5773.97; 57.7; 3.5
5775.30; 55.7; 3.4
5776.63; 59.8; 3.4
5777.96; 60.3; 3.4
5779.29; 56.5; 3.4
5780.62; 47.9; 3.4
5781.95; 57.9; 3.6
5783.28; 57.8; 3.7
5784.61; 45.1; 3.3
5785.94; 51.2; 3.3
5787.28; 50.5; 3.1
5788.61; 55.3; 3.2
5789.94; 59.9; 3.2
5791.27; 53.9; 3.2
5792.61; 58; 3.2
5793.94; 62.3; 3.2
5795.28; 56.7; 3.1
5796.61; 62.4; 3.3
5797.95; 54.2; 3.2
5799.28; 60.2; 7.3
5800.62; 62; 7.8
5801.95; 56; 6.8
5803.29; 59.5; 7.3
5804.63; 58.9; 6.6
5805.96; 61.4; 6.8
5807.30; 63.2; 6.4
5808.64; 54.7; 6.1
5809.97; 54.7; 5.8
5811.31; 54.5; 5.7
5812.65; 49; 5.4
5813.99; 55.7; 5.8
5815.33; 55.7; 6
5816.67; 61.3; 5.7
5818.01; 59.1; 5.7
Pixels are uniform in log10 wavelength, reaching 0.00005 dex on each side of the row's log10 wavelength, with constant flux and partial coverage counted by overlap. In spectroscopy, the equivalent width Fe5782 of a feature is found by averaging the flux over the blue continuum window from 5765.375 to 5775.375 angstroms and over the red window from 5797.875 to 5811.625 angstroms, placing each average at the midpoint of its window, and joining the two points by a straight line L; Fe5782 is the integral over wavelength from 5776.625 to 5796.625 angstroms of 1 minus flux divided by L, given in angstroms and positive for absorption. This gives 1.0 angstroms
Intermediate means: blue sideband 58.6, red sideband 58.4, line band 55.7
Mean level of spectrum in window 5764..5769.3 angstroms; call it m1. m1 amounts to 57.6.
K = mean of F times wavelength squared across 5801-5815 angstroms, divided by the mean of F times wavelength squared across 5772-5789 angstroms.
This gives 1.0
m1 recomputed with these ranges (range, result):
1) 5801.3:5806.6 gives 58.9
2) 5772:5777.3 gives 59.1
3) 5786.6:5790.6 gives 55.2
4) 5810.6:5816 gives 53.7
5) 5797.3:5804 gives 58.4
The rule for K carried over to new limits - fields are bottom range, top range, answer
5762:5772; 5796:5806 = 1.06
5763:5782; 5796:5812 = 1.03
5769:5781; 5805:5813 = 0.99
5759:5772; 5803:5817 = 1.02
